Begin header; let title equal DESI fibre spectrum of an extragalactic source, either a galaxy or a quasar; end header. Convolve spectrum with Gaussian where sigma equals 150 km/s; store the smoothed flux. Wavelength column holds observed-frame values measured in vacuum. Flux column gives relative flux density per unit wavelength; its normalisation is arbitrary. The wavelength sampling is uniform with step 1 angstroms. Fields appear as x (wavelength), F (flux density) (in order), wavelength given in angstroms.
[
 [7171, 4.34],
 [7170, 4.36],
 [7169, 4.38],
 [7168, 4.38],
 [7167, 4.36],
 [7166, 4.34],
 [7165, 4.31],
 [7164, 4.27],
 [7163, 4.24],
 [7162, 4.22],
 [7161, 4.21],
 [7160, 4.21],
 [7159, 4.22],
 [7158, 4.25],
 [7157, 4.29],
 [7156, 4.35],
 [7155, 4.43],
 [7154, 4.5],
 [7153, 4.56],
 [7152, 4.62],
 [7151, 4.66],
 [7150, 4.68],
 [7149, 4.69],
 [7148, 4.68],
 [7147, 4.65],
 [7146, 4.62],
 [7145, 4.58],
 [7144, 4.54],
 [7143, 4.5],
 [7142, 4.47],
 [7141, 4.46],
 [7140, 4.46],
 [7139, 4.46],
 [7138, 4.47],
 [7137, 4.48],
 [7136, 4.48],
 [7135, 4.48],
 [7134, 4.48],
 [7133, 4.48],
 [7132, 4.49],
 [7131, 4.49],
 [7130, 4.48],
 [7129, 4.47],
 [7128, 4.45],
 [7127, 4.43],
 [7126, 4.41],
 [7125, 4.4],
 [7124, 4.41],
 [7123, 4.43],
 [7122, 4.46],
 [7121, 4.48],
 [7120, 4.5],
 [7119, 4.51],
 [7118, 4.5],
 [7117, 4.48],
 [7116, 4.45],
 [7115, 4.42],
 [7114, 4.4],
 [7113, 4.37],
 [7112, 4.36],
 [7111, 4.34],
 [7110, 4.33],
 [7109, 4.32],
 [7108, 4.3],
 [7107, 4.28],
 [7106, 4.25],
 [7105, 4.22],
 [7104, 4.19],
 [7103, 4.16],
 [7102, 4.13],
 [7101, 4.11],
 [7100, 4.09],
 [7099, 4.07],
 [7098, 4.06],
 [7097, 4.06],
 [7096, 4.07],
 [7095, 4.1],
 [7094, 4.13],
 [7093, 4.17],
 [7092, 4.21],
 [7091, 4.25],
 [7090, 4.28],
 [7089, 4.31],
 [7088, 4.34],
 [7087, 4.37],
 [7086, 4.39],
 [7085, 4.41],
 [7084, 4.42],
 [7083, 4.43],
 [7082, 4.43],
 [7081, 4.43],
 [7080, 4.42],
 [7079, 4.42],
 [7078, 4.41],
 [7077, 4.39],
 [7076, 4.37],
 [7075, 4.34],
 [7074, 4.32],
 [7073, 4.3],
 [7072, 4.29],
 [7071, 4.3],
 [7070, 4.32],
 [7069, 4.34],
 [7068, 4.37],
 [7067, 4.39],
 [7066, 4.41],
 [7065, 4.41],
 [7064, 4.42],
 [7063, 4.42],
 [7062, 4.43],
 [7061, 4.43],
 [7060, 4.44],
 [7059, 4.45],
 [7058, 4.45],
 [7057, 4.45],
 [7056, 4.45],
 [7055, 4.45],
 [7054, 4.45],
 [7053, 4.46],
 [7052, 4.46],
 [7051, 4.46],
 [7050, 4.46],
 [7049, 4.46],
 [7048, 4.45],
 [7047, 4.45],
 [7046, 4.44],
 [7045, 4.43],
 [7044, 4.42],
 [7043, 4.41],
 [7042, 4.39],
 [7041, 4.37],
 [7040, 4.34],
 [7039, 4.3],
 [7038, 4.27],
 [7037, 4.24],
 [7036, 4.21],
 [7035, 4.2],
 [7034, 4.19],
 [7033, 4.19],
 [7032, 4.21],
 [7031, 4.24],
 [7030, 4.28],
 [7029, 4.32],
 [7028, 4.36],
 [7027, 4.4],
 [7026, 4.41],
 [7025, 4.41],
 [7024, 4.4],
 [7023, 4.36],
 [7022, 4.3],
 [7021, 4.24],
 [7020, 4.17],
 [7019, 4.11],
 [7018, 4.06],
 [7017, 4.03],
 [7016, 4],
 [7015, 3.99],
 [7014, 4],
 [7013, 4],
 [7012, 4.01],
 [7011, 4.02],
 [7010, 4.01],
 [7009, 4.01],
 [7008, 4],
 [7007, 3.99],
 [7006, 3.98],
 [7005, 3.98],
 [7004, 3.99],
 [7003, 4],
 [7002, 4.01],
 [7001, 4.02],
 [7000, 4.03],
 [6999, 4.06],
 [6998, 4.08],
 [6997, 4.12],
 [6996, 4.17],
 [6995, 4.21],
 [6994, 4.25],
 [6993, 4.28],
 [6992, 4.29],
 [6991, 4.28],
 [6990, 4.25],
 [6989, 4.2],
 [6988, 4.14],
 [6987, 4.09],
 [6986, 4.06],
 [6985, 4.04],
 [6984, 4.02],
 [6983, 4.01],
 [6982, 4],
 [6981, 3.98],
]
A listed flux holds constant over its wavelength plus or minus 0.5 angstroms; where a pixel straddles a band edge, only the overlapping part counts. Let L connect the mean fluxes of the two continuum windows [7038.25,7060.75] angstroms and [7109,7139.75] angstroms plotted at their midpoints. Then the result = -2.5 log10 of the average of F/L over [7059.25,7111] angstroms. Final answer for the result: 0.03 mag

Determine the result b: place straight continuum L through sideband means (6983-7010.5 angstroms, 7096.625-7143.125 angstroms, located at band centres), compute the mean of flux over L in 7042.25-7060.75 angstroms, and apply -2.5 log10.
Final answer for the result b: -0.06 mag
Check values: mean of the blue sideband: 4.09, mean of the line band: 4.45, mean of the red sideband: 4.37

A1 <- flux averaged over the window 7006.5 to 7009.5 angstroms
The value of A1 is 4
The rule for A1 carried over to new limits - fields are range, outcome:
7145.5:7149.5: 4.66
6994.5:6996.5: 4.19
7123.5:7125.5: 4.41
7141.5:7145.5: 4.52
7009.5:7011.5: 4.01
